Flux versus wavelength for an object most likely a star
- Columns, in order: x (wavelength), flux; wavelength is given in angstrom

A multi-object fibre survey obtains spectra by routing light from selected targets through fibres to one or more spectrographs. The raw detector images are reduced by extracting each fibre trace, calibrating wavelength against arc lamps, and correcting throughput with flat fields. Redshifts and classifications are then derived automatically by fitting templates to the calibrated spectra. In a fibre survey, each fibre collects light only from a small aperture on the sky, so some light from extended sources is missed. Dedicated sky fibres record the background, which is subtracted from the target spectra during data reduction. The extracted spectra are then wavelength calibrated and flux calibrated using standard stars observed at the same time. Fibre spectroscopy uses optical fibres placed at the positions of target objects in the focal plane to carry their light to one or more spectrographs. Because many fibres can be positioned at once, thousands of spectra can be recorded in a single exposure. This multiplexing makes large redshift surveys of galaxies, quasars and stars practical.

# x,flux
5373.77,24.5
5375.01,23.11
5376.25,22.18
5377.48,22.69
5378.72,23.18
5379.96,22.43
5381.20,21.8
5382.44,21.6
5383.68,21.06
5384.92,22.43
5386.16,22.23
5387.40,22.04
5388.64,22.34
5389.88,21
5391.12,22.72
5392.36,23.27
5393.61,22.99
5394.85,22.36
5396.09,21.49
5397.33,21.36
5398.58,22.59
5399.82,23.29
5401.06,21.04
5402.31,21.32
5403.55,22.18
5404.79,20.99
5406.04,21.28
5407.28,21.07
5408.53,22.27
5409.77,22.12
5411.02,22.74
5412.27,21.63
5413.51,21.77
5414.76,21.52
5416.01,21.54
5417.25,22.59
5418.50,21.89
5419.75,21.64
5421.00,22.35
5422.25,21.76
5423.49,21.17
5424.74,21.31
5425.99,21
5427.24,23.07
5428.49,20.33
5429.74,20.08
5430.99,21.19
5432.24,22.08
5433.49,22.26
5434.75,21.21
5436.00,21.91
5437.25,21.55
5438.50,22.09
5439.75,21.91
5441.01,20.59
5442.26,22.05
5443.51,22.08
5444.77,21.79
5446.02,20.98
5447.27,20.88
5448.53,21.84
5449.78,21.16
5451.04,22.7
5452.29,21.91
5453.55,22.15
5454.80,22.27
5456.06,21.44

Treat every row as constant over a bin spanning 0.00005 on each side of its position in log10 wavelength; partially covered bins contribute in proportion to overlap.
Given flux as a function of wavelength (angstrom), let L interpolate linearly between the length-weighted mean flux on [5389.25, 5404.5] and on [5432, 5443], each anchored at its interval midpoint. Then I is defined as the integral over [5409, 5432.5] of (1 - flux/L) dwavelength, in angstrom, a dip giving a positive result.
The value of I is 0.2 angstrom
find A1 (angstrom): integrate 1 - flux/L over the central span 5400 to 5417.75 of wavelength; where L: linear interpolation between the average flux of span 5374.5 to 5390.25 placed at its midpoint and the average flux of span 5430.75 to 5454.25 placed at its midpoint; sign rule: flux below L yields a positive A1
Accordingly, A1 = 0.18 angstrom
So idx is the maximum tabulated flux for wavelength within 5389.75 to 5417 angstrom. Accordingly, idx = 23.29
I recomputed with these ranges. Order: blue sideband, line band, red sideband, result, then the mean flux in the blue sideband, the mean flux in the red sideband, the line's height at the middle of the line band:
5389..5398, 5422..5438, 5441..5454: 0.3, 22.2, 21.7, 21.8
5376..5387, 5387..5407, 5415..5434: 0.0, 22.2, 21.6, 22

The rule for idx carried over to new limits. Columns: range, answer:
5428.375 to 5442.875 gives 22.26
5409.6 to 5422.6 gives 22.74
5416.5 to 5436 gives 23.07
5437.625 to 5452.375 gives 22.7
